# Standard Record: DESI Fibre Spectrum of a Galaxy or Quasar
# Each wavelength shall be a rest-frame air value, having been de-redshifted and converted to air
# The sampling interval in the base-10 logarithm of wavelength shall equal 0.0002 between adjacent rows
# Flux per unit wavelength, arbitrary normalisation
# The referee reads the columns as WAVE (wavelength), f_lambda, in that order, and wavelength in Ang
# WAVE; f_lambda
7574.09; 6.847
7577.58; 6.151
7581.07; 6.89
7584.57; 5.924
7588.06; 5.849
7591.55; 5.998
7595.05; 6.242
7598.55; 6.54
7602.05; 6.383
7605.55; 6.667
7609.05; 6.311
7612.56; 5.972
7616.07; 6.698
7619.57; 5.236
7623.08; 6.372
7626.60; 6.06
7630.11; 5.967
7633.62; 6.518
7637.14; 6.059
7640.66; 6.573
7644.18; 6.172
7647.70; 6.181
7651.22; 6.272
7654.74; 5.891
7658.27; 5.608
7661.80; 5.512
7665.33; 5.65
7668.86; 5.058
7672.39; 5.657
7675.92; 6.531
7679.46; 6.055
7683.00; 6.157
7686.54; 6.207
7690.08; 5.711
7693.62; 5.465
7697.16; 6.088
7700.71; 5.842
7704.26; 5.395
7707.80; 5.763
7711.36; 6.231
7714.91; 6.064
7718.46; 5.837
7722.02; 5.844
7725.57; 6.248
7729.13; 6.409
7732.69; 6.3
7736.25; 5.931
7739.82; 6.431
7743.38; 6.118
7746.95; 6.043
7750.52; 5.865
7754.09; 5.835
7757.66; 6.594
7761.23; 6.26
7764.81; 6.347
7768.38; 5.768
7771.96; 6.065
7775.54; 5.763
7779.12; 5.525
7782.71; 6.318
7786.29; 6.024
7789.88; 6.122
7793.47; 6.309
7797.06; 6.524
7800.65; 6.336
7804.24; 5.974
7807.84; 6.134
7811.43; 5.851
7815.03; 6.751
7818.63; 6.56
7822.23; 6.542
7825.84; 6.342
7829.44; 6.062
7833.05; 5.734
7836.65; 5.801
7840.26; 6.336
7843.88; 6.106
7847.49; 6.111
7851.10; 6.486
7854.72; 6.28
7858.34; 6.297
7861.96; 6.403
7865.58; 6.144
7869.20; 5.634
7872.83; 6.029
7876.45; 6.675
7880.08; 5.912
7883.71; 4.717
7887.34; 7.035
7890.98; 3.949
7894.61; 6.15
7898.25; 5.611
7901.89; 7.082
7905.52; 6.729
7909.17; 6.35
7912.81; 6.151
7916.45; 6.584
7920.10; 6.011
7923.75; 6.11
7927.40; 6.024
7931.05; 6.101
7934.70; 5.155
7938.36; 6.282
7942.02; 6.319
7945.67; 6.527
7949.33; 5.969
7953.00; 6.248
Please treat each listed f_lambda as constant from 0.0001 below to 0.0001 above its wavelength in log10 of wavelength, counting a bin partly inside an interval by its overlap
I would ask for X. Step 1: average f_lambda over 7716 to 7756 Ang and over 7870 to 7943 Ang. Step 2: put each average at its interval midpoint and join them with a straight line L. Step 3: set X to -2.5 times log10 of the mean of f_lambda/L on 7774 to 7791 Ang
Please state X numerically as 0.022 mag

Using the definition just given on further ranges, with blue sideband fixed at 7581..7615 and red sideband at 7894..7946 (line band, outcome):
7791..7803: -0.02 mag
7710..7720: 0.03 mag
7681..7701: 0.06 mag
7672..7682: 0.02 mag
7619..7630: 0.05 mag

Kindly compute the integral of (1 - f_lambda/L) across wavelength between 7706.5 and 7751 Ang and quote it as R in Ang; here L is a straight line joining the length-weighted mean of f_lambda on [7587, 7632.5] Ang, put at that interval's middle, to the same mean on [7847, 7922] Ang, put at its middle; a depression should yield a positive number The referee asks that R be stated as 0.4 Ang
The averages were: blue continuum 6.19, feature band 6.09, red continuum 6.11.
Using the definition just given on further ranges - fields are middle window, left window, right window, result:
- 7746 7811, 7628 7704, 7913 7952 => -0.8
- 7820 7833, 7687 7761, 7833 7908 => -0.4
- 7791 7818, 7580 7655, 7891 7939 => -0.6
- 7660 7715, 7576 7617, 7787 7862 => 3.9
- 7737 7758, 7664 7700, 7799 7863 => -0.3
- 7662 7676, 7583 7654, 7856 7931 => 1.3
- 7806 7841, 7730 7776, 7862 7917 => -0.7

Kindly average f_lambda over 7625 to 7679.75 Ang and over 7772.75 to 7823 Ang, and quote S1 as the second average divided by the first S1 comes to 1.03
